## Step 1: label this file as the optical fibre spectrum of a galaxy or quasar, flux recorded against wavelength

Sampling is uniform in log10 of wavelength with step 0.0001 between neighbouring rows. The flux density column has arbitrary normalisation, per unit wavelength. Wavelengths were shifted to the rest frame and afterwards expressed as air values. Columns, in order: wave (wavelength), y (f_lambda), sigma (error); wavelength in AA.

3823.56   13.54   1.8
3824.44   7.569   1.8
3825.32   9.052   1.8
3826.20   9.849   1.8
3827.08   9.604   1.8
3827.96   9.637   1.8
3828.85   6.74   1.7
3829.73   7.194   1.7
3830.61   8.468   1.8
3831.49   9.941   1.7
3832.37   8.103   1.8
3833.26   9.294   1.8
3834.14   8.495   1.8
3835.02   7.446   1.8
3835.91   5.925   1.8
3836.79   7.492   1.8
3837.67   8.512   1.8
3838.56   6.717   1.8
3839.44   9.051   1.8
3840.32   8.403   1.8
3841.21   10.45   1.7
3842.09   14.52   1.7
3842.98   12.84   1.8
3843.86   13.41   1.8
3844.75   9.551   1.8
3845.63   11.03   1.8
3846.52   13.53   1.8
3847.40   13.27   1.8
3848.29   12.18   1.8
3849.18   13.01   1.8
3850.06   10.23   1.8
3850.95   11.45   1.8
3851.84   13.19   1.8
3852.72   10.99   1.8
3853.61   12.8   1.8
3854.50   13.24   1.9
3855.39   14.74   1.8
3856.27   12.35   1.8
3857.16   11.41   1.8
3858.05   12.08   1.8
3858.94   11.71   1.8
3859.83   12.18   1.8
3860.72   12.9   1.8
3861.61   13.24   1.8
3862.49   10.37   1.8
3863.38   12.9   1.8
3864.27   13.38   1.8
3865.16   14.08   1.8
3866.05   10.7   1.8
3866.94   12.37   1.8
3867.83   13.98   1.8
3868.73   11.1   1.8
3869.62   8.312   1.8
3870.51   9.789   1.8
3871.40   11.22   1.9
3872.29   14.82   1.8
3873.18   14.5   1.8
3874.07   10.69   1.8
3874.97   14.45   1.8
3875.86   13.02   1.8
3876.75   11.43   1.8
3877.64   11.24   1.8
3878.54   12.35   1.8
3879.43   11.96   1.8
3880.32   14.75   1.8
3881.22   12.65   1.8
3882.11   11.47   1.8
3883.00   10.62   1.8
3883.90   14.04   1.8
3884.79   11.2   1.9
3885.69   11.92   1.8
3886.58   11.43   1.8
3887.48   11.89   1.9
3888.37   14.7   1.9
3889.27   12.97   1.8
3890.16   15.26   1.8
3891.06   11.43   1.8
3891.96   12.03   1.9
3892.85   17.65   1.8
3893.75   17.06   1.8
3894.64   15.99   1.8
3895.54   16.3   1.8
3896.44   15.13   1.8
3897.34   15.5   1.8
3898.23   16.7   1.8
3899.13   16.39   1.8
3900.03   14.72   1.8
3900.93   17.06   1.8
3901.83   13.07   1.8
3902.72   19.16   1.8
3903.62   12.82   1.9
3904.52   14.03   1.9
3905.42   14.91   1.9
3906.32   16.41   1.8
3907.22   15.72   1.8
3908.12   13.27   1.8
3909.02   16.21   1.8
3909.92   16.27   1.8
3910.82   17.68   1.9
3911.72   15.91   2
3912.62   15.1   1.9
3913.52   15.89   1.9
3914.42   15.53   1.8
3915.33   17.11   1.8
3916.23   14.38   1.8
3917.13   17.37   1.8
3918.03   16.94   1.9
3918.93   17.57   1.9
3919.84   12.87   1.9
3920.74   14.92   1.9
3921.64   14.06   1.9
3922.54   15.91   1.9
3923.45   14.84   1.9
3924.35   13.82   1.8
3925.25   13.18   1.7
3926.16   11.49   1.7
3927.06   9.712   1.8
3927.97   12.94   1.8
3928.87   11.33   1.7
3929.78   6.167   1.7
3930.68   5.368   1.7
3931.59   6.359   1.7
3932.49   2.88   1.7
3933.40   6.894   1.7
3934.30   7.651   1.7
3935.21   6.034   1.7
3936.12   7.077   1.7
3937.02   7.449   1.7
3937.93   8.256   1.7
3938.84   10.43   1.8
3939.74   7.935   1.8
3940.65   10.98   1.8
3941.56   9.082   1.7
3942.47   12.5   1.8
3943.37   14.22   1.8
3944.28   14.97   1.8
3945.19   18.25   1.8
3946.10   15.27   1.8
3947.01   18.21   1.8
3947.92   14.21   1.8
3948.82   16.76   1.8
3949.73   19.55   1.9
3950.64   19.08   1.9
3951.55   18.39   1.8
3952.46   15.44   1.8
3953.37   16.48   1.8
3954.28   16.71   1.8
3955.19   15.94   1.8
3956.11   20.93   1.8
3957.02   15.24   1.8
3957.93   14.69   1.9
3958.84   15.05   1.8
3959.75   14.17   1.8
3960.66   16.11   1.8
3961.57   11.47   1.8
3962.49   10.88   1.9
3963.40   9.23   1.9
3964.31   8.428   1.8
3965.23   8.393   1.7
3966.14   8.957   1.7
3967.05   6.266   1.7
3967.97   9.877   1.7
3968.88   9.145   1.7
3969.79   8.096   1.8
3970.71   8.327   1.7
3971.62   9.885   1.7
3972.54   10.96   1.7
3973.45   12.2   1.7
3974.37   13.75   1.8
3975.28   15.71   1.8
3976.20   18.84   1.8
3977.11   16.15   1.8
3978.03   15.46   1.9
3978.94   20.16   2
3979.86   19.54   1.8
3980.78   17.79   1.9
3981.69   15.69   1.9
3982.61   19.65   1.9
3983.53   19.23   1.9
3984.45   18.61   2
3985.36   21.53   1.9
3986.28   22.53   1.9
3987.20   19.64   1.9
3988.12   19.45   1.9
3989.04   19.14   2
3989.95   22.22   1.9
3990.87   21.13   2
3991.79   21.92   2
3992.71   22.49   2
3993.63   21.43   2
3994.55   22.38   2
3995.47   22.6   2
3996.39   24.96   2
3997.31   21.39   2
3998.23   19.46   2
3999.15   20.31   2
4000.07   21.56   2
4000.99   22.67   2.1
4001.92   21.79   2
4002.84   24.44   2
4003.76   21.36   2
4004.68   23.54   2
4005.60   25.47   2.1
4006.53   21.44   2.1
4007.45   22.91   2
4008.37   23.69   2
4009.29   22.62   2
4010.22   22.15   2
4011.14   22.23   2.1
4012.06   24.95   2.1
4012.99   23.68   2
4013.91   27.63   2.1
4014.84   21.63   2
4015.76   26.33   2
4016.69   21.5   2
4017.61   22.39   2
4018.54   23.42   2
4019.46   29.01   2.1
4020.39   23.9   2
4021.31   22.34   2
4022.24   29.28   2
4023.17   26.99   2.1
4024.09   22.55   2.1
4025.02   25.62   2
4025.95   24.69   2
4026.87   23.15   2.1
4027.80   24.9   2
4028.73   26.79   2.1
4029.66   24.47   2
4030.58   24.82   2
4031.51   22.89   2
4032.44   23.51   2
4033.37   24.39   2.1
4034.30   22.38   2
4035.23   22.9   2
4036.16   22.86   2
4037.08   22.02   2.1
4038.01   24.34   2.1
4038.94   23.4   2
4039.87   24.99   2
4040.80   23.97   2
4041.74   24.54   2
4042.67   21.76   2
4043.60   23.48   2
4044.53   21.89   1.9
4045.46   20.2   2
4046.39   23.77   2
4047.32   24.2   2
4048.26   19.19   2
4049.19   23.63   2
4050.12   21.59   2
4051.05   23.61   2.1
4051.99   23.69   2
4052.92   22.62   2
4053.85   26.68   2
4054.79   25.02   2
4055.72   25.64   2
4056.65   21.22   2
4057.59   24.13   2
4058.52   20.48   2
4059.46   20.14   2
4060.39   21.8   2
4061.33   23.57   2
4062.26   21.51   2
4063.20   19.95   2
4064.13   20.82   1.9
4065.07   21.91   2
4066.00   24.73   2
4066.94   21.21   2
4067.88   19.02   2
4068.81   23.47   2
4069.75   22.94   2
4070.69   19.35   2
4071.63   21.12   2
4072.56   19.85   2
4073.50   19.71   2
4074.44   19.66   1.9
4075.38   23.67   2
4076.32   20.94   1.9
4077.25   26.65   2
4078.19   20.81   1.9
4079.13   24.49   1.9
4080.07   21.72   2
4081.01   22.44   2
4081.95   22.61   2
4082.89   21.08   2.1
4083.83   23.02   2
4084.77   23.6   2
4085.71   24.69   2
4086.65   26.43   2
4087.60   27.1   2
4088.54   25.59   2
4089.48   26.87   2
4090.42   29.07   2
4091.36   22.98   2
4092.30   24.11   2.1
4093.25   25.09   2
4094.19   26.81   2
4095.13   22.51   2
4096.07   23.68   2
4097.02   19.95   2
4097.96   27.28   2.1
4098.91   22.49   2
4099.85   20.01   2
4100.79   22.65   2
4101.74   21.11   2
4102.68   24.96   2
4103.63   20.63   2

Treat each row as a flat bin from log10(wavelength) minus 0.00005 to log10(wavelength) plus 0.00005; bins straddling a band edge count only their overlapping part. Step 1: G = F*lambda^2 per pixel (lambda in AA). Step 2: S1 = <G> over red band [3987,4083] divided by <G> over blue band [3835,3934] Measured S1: 1.92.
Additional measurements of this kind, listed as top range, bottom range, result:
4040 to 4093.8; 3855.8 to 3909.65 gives 1.87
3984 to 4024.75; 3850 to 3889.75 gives 1.98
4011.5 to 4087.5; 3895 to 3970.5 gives 1.85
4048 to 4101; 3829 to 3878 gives 2.28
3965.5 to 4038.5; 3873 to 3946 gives 1.66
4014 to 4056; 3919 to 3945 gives 2.39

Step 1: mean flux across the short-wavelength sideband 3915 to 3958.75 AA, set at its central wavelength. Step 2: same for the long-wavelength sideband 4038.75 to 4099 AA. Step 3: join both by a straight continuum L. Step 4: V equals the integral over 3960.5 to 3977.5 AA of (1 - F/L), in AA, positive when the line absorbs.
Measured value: 4.9 AA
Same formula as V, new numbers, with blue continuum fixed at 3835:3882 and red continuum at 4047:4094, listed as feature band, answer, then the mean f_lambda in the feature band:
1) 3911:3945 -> 7.6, 11.9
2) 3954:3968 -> 3.6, 12.7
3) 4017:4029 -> -2.6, 24.9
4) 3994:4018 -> -4.1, 22.9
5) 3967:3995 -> 2.1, 16.9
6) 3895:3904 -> -1.2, 15.7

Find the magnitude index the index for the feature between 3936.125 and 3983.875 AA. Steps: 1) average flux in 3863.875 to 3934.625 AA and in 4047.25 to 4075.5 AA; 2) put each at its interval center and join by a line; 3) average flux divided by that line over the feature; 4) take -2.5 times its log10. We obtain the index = 0.20 mag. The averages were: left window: 13.4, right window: 22.1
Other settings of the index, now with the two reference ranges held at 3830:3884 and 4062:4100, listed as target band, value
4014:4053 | -0.16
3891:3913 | -0.13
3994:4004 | -0.18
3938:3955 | 0.09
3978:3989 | -0.07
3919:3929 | 0.11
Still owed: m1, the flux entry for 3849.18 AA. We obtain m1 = 13.01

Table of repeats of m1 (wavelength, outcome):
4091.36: 22.98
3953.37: 16.48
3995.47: 22.6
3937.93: 8.256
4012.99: 23.68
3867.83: 13.98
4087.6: 27.1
